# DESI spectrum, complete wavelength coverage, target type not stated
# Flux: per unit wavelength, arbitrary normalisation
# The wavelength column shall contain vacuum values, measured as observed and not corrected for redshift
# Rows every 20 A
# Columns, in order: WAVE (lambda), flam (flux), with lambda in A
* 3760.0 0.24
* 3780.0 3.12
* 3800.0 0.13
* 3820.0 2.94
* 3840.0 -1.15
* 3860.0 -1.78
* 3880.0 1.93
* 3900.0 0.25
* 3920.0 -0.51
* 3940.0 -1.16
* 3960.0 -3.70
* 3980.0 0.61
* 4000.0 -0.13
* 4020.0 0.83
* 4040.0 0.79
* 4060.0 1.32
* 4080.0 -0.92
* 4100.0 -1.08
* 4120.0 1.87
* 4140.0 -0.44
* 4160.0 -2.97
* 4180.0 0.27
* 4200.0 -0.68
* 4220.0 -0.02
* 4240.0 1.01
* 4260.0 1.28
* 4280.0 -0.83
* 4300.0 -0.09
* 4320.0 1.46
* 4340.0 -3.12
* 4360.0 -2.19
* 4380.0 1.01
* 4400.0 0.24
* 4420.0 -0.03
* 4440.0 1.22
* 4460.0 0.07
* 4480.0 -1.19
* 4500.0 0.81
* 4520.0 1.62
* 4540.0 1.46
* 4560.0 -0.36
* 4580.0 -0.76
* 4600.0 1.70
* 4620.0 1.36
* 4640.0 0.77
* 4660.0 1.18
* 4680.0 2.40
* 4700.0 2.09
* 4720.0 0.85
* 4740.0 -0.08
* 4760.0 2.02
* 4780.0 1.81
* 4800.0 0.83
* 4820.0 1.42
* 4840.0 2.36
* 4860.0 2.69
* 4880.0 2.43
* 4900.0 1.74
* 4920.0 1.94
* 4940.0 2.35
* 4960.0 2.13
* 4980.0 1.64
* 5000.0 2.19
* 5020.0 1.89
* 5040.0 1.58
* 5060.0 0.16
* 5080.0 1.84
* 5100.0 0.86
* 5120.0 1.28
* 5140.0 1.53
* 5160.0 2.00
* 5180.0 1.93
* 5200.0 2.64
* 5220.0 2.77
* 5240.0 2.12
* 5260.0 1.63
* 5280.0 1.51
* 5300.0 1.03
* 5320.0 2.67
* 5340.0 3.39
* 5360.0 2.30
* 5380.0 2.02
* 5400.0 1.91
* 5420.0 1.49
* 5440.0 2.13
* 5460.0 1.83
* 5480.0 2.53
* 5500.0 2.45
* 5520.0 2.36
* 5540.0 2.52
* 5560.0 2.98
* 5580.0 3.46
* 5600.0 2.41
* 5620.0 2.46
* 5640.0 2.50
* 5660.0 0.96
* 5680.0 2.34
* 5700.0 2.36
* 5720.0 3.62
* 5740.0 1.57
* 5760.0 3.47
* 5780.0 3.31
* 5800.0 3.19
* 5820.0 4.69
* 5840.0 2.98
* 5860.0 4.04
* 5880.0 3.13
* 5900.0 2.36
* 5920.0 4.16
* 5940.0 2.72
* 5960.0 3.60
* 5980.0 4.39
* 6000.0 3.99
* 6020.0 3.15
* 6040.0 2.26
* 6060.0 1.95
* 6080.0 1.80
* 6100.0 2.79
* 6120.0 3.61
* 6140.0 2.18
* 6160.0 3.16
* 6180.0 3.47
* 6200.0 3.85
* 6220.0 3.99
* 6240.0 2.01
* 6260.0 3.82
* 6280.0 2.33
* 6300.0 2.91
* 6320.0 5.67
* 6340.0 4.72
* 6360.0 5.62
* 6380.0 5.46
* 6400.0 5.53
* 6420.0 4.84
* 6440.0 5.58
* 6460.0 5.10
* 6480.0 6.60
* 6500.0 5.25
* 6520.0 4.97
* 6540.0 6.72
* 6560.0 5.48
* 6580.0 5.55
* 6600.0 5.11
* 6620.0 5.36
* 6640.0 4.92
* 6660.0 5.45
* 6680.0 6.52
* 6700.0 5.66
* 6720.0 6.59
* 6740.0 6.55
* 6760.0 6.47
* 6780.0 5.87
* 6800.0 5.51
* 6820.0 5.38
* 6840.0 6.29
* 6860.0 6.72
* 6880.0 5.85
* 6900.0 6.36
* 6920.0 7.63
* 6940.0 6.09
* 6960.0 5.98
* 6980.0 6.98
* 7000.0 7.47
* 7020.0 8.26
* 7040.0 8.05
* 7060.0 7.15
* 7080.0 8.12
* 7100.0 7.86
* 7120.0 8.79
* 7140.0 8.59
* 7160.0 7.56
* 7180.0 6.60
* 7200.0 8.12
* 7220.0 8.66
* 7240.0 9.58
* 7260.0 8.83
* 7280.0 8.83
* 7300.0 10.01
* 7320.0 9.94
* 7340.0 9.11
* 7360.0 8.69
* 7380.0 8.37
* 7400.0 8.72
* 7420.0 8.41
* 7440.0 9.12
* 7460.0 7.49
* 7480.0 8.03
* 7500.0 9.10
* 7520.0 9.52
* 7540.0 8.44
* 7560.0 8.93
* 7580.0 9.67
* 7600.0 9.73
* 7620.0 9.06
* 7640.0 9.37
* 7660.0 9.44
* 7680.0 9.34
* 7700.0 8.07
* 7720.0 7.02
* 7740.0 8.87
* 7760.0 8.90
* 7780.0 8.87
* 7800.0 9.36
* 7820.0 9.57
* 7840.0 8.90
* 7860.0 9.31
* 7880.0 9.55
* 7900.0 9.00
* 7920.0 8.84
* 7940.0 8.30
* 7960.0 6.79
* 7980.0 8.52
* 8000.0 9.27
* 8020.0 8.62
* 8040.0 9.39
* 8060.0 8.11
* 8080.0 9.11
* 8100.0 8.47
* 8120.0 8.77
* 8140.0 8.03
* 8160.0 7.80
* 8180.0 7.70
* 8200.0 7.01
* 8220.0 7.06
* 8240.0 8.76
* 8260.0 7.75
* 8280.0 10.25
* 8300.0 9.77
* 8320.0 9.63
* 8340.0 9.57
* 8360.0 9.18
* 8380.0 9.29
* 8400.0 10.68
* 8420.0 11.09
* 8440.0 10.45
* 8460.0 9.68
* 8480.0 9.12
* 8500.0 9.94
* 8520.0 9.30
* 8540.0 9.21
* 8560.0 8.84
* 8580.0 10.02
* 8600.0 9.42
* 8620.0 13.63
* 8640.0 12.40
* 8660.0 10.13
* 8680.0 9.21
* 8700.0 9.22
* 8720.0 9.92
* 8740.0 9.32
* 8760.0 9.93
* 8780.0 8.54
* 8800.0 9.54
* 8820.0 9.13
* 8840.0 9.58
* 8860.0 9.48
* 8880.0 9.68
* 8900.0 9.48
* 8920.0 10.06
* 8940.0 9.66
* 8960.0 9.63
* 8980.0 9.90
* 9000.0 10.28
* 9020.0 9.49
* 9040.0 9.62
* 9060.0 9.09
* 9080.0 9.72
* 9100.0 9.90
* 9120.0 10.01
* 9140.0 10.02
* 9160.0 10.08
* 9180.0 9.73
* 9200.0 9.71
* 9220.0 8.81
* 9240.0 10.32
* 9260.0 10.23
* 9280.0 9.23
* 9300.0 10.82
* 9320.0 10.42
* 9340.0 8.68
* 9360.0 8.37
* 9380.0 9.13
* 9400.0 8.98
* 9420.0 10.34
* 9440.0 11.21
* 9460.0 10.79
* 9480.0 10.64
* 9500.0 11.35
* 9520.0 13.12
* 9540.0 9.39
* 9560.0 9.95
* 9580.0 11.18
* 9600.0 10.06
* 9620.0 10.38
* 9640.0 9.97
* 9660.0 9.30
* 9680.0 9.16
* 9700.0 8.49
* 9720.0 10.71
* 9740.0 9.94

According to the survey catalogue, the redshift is 0.59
